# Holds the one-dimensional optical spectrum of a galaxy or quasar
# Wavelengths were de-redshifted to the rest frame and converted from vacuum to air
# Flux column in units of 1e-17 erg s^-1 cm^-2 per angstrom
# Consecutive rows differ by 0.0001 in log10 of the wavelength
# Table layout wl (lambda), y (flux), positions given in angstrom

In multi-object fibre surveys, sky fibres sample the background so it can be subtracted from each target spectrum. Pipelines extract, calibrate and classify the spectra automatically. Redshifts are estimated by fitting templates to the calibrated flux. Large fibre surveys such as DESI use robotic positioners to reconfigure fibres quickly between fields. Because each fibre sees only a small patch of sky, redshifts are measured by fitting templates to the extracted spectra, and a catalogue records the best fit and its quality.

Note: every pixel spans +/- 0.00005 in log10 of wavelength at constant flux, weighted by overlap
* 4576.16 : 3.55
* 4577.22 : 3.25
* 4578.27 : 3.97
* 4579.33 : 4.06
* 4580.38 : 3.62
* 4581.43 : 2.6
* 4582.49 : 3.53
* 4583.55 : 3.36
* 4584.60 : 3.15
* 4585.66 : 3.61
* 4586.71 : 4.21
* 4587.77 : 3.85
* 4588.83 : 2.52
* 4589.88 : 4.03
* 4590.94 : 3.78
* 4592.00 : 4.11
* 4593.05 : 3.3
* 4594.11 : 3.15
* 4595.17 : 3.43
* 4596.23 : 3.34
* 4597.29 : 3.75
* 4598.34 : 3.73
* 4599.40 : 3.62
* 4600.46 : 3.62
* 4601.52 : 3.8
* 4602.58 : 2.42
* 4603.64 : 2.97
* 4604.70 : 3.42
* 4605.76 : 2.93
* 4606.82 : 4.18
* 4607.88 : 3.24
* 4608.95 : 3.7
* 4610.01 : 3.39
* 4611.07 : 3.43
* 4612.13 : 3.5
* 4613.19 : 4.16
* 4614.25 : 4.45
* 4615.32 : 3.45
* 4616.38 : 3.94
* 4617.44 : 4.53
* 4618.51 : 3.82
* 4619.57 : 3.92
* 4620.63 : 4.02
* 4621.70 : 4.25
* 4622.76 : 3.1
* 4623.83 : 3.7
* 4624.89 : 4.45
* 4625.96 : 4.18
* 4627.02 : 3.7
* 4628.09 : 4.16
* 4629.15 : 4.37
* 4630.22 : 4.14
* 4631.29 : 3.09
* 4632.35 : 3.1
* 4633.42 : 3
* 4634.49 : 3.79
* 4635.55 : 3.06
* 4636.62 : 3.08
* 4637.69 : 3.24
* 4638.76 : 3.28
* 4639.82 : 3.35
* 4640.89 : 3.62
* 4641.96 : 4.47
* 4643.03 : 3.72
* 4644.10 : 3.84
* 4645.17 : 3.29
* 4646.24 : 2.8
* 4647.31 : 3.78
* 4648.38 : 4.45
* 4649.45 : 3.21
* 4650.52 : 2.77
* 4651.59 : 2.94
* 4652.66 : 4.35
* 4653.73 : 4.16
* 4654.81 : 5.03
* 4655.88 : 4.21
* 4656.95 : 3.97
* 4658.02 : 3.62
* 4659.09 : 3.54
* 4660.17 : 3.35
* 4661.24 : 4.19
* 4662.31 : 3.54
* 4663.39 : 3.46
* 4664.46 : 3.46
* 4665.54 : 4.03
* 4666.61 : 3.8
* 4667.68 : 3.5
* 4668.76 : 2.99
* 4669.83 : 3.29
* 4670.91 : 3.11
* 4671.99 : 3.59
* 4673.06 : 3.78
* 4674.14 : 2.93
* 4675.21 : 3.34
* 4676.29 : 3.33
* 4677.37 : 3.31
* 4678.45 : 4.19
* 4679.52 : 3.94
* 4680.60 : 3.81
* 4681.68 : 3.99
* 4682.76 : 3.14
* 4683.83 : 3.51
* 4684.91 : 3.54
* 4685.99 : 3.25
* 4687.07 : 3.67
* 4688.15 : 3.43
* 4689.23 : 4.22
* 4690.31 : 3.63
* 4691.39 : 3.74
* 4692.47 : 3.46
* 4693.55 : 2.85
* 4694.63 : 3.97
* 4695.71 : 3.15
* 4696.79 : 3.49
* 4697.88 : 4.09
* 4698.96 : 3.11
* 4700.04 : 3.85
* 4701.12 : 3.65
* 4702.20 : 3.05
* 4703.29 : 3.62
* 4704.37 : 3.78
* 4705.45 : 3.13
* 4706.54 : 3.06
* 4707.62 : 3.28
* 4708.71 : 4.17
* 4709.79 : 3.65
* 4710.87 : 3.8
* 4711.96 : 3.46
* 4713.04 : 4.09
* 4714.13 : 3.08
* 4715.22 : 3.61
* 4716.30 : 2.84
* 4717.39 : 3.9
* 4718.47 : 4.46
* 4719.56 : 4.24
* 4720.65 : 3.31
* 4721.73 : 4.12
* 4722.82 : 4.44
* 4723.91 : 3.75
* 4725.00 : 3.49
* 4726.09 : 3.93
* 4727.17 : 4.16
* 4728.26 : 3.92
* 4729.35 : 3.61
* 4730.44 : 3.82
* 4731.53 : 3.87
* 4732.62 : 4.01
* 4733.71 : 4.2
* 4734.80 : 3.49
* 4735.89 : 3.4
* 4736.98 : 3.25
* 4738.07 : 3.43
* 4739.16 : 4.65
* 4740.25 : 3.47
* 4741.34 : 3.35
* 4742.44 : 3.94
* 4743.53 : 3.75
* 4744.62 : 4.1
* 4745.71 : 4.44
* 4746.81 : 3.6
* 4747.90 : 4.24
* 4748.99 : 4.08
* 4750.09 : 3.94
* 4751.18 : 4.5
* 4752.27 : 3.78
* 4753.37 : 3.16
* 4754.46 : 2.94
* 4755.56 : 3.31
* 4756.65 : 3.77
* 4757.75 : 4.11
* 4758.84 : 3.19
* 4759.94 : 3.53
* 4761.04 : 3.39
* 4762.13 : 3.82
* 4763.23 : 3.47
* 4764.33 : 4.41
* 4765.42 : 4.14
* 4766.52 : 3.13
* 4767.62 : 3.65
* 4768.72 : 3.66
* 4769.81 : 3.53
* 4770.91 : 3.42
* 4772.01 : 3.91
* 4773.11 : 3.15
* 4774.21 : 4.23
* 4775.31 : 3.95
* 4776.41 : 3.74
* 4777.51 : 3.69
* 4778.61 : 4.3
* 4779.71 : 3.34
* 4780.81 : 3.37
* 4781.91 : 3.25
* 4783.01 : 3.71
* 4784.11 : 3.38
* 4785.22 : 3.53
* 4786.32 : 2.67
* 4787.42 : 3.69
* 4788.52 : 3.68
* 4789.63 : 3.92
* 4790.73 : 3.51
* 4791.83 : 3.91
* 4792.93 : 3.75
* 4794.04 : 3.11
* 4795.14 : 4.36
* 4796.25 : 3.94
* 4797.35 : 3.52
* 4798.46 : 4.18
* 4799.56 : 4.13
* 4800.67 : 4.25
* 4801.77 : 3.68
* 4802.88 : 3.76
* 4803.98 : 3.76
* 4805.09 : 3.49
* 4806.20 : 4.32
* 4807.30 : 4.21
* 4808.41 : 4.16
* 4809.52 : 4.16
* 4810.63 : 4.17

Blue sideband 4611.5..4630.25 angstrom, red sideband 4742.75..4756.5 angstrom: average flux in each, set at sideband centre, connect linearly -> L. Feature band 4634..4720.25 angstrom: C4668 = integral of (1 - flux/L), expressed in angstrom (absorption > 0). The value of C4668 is 7.1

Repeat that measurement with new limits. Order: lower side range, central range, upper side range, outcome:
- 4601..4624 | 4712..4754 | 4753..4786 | -2.4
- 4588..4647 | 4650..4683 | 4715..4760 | 0.4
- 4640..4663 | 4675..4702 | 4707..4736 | 1.3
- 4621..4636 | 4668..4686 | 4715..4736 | 1.4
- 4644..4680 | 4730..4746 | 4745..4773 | -0.5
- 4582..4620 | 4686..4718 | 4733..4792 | 1.0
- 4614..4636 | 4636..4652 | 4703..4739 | 1.4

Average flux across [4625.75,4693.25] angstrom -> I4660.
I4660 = 3.61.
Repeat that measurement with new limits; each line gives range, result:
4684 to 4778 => 3.69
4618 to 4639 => 3.68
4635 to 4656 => 3.62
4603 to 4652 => 3.63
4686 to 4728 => 3.65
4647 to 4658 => 3.88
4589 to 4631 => 3.71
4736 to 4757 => 3.77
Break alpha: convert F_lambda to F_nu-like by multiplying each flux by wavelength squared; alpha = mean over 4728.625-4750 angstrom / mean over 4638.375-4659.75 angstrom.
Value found 1.1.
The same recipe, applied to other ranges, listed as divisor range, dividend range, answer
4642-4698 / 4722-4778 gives 1.08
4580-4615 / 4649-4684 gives 1.06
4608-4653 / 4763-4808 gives 1.09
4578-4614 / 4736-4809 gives 1.15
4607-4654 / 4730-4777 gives 1.07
